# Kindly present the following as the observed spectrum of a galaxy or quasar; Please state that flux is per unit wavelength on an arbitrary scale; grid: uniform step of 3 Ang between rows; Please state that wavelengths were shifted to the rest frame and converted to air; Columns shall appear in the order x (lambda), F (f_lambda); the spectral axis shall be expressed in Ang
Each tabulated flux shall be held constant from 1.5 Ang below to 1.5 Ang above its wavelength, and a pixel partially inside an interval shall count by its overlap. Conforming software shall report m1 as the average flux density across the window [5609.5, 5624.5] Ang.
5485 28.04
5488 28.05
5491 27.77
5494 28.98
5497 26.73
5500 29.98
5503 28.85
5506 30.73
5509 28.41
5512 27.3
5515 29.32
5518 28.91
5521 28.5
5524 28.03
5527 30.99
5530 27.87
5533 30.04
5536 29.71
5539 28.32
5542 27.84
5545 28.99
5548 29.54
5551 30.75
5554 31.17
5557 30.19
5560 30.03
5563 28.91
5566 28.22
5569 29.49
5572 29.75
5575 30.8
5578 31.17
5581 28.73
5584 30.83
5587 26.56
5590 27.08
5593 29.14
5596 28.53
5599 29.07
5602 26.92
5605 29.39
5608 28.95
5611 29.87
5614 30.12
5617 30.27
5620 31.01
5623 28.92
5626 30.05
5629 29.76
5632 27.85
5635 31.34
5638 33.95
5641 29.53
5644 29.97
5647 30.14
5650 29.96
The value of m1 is 30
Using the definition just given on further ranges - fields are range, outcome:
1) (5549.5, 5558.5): 30.7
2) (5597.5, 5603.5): 28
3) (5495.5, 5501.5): 28.4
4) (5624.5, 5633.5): 29.2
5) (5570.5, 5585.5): 30.3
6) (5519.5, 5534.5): 29.1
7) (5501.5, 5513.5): 28.8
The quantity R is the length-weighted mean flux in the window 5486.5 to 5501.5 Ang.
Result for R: 28.3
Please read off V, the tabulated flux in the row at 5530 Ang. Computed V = 27.87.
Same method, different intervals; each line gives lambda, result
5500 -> 29.98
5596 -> 28.53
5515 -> 29.32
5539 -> 28.32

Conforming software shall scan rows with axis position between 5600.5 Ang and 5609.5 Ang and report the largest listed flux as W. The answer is 29.39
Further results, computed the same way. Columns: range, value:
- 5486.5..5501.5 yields 29.98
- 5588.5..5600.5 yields 29.14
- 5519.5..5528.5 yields 30.99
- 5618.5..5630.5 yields 31.01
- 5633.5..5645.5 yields 33.95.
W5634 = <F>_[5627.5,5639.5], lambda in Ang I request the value 30.7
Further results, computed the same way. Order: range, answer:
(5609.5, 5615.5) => 30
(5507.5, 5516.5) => 28.3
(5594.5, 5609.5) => 28.6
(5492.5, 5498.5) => 27.9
